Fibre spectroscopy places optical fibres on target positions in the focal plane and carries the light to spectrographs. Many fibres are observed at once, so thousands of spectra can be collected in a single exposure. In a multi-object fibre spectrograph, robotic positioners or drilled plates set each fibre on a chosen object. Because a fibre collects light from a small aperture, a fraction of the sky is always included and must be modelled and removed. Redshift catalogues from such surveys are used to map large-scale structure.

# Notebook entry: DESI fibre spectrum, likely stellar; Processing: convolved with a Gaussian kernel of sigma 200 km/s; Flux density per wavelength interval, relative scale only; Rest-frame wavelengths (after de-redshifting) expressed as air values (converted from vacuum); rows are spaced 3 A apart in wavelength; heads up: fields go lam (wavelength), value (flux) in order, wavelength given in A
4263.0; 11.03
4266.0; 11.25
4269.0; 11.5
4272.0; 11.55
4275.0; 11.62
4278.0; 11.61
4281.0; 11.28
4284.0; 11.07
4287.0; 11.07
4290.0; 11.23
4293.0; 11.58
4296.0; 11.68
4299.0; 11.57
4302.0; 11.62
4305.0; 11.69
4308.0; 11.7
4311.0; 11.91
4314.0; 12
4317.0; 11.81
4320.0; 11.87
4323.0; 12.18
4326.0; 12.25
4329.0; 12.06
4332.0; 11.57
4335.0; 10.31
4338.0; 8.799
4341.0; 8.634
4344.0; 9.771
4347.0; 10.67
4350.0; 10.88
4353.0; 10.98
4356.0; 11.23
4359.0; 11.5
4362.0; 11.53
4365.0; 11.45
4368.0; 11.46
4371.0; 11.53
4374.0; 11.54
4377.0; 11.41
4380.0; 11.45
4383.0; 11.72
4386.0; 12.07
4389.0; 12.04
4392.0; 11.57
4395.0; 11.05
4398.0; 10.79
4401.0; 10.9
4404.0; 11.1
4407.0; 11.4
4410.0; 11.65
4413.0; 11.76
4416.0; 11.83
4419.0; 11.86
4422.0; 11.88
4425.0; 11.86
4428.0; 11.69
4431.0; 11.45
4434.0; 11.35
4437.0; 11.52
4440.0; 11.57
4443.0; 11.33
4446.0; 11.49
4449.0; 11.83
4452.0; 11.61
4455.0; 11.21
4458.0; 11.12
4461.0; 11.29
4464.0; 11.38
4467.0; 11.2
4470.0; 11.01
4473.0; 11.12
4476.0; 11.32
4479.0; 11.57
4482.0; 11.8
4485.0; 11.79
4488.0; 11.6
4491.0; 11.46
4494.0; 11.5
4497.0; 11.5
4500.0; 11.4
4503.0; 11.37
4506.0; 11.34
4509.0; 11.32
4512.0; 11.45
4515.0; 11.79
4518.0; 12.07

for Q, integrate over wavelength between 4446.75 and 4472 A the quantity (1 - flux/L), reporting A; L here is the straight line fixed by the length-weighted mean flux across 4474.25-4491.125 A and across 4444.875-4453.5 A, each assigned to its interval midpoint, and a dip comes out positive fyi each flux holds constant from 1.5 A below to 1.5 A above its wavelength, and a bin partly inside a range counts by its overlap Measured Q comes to 0.7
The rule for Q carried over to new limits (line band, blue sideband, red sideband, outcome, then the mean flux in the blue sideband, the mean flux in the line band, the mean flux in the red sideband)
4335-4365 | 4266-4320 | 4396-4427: 2.7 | 11.6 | 10.5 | 11.5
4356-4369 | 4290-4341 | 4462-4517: 0.0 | 11.4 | 11.5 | 11.4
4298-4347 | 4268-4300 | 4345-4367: 0.3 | 11.4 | 11.2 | 11.2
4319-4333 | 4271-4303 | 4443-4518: -0.7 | 11.4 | 12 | 11.4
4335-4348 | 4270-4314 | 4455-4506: 2.2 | 11.5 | 9.52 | 11.4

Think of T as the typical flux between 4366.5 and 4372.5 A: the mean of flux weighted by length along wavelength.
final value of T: 11.5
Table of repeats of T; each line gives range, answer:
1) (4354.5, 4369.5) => 11.4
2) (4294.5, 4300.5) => 11.6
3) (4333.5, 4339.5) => 9.55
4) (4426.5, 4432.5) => 11.6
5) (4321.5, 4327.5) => 12.2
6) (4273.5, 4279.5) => 11.6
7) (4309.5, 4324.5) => 12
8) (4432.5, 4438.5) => 11.4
